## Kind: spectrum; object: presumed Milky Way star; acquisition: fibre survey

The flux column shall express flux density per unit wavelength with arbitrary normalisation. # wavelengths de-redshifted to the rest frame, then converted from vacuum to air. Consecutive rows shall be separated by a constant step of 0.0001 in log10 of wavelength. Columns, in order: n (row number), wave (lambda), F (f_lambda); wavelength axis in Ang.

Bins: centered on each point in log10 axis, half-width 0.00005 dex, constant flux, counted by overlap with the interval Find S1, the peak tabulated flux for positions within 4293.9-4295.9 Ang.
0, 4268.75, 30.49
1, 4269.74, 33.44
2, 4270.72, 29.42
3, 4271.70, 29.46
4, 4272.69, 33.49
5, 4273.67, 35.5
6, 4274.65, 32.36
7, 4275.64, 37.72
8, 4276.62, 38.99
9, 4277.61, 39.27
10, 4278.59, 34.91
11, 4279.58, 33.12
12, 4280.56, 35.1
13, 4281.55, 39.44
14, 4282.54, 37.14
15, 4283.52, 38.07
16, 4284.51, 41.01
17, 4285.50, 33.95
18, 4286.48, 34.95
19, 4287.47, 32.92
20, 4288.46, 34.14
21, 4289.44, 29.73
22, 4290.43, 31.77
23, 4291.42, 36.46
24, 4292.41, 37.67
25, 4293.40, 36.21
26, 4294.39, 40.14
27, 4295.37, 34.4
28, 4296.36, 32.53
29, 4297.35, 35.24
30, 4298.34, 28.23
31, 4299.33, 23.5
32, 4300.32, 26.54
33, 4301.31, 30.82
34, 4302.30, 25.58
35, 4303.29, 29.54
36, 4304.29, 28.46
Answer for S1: 40.14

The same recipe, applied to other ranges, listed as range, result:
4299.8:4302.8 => 30.82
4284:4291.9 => 41.01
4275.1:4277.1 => 38.99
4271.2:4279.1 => 39.27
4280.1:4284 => 39.44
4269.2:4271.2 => 33.44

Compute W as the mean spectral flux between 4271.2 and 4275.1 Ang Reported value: 32.7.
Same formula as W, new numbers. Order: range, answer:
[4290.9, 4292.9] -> 36.9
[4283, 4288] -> 36.2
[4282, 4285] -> 38.7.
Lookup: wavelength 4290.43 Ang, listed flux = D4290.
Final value 31.77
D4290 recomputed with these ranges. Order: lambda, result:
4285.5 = 33.95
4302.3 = 25.58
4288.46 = 34.14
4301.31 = 30.82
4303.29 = 29.54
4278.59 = 34.91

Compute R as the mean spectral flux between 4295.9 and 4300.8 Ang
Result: 29.2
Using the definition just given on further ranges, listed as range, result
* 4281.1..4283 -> 38.2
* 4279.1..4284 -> 36.6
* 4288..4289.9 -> 32.1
